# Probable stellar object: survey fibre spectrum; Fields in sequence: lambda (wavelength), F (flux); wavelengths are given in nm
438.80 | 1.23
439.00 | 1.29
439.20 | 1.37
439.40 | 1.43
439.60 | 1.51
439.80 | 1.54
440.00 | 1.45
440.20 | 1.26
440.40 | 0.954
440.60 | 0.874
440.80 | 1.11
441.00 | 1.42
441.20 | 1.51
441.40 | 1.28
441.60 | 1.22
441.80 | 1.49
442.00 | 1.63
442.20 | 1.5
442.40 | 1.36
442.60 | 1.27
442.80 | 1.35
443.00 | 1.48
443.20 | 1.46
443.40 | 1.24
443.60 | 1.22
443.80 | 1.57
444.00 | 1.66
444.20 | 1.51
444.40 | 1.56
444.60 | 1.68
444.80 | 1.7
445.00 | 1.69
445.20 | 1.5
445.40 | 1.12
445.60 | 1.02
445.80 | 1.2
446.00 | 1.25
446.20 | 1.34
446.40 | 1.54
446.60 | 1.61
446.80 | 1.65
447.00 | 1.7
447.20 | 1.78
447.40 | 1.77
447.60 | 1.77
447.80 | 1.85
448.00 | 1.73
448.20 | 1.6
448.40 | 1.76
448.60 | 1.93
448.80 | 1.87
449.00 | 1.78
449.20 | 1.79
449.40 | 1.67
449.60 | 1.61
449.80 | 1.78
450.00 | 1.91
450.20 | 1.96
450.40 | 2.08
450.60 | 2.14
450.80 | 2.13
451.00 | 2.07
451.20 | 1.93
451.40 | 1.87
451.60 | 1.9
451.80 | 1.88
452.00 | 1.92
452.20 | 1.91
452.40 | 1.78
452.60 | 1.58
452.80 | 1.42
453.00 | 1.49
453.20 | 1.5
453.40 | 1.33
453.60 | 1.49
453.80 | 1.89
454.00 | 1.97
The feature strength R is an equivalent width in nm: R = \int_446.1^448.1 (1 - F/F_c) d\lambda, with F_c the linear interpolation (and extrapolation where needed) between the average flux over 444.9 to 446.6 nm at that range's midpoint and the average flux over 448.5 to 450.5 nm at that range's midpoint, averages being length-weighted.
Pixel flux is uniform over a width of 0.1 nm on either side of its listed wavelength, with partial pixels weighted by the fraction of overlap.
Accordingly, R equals -0.19 nm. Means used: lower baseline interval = 1.35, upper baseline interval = 1.84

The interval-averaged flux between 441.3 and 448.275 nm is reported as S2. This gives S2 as 1.49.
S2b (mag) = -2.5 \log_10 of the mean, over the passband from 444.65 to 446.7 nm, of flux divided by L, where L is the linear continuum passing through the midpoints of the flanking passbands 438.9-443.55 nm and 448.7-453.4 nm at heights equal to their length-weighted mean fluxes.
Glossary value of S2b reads 0.11 mag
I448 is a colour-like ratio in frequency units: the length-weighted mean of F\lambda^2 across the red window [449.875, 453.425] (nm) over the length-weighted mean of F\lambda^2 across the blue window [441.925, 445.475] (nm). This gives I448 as 1.29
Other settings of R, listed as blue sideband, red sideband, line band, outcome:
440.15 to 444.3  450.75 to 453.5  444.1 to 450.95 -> -0.455 nm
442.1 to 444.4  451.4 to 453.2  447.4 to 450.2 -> -0.291 nm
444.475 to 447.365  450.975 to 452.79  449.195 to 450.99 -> -0.179 nm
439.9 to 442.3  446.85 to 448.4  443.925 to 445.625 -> 0.040 nm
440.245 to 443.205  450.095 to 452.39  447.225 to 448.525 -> -0.008 nm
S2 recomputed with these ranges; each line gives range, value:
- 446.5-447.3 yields 1.69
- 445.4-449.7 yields 1.62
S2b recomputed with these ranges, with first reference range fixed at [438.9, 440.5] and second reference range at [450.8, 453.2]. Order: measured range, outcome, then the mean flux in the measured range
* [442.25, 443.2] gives 0.060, 1.38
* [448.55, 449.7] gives -0.048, 1.77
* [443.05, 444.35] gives 0.035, 1.45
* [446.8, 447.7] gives -0.077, 1.74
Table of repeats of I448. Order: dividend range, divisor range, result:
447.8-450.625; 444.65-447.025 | 1.28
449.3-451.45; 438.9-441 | 1.57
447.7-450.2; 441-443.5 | 1.31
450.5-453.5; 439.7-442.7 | 1.42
